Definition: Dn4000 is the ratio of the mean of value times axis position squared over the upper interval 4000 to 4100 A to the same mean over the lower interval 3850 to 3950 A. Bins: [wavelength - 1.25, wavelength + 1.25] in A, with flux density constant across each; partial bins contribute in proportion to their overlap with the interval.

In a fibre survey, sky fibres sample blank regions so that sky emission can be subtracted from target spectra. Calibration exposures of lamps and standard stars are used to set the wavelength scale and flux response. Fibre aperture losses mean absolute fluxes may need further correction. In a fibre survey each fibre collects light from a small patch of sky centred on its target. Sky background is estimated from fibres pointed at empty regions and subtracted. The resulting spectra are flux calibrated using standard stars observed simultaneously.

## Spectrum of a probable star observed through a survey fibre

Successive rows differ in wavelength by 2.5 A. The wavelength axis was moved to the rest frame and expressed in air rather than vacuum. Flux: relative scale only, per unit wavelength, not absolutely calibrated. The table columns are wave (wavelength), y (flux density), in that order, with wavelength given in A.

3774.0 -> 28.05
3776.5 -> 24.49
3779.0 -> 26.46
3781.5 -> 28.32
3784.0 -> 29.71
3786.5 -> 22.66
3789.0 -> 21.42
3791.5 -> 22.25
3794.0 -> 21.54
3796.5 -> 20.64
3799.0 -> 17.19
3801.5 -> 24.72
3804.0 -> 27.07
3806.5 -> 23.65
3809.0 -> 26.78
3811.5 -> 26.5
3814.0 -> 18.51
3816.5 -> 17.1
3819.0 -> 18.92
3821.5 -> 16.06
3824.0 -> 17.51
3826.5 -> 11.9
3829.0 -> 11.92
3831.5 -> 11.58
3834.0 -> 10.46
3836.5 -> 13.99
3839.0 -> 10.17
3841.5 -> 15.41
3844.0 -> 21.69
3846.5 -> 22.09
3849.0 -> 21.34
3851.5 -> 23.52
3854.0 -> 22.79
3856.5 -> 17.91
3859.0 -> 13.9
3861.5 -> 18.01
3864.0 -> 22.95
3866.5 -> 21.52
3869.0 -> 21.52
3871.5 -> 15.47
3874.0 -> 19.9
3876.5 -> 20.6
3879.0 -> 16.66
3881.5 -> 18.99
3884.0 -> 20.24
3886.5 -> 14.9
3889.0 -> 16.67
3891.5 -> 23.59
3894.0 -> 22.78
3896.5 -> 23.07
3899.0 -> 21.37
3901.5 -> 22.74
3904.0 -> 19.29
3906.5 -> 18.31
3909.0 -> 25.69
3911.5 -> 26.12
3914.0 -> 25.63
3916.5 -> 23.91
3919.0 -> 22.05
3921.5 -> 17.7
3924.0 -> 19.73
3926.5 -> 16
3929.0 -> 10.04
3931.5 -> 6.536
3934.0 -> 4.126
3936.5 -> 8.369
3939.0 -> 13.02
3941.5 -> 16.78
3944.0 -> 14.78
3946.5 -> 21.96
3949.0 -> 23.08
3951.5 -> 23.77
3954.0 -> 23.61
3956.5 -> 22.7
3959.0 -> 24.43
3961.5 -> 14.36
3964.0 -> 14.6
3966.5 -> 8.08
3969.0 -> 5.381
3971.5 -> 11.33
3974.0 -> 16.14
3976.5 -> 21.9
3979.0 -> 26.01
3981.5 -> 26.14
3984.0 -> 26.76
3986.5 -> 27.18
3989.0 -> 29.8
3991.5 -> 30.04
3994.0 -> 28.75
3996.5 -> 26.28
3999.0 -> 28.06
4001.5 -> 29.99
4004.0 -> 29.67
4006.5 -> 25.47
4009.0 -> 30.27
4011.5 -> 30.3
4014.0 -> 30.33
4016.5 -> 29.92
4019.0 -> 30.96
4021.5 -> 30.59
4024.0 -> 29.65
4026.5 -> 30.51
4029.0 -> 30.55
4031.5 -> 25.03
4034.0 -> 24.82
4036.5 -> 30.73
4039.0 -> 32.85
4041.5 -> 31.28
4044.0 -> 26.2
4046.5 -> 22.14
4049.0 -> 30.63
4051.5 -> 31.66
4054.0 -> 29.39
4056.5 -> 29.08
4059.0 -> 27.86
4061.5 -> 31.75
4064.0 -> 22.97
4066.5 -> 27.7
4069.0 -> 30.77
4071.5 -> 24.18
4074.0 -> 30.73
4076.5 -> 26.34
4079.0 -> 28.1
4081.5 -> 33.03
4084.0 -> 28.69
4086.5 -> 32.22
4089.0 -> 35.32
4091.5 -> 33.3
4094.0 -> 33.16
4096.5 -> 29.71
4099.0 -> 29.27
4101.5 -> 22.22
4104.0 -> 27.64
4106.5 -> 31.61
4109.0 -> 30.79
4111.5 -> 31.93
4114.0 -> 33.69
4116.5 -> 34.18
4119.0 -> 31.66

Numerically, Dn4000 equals 1.7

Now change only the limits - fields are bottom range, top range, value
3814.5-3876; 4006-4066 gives 1.83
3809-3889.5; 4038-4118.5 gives 1.85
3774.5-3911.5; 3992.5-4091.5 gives 1.60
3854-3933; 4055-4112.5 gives 1.67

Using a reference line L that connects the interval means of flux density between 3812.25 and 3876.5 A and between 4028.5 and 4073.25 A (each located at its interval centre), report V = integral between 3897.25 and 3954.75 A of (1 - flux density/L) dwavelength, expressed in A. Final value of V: 8.6 A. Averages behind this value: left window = 17.6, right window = 28.3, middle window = 18.5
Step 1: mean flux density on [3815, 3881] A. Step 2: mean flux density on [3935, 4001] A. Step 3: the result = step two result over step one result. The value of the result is 1.2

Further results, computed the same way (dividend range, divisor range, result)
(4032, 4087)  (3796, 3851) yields 1.55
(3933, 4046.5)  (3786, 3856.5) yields 1.24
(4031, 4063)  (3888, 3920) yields 1.28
